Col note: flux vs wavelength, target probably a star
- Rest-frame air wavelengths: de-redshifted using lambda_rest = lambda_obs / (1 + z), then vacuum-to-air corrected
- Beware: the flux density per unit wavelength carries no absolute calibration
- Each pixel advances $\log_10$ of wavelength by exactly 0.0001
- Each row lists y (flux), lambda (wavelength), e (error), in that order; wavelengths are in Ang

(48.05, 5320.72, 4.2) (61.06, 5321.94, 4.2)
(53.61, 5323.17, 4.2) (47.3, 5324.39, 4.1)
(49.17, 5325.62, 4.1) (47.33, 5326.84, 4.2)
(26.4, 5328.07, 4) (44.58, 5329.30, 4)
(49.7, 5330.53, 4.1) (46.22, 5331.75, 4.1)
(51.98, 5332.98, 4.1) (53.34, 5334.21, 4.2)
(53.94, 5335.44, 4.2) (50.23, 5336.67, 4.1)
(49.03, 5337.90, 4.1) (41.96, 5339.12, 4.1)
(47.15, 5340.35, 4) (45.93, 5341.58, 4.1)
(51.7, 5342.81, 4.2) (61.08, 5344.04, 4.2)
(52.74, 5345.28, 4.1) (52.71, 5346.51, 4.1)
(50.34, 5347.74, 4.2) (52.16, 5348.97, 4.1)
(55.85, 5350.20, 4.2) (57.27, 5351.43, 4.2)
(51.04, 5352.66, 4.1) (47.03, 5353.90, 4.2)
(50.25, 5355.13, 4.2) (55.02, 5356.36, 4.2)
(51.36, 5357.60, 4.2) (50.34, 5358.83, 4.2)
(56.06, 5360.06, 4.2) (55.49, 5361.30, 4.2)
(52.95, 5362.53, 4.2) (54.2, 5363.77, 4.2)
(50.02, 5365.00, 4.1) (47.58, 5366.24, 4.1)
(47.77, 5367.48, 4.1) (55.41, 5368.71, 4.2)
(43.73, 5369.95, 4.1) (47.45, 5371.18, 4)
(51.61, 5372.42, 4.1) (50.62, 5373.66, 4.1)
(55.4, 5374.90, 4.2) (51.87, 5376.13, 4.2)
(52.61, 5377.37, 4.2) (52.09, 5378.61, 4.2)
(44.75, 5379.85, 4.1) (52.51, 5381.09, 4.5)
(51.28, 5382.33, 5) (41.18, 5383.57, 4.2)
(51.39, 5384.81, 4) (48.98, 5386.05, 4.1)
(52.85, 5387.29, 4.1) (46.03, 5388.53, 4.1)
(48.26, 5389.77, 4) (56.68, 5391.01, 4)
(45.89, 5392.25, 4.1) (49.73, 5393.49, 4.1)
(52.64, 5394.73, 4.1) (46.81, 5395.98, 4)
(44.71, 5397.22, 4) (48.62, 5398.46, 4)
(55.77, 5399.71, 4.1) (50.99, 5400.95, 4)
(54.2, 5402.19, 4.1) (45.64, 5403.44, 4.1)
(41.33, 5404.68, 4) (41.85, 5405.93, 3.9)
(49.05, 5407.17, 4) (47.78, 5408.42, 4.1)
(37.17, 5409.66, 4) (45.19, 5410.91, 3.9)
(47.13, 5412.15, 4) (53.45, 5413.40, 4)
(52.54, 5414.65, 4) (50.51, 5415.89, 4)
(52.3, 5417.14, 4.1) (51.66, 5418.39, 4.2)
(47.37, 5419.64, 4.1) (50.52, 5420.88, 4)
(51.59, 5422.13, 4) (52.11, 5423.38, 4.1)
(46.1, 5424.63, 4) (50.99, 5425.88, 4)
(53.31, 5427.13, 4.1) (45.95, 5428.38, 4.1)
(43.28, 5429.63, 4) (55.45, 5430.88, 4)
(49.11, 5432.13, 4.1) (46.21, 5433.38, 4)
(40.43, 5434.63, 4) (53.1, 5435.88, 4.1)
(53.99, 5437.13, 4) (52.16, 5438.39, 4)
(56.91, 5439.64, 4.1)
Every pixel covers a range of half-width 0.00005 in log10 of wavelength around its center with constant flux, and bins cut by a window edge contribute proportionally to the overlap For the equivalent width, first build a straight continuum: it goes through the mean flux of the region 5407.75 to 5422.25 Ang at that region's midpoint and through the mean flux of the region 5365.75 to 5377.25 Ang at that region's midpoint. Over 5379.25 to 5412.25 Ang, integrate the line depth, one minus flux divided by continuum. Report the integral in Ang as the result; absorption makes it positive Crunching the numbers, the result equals 0.9 Ang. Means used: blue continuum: 50.3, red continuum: 48.8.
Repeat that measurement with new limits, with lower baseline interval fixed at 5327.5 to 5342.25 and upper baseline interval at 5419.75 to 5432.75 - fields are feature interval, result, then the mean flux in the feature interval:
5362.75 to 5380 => -0.93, 50.6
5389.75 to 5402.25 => -0.40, 50.3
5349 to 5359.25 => -1.06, 52.3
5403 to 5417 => 0.71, 46.7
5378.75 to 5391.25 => -0.22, 49.3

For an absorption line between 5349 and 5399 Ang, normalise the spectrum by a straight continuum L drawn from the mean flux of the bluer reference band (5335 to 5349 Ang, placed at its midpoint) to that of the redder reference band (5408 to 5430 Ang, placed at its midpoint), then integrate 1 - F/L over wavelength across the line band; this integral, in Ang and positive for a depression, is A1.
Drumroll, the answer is -0.7 Ang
